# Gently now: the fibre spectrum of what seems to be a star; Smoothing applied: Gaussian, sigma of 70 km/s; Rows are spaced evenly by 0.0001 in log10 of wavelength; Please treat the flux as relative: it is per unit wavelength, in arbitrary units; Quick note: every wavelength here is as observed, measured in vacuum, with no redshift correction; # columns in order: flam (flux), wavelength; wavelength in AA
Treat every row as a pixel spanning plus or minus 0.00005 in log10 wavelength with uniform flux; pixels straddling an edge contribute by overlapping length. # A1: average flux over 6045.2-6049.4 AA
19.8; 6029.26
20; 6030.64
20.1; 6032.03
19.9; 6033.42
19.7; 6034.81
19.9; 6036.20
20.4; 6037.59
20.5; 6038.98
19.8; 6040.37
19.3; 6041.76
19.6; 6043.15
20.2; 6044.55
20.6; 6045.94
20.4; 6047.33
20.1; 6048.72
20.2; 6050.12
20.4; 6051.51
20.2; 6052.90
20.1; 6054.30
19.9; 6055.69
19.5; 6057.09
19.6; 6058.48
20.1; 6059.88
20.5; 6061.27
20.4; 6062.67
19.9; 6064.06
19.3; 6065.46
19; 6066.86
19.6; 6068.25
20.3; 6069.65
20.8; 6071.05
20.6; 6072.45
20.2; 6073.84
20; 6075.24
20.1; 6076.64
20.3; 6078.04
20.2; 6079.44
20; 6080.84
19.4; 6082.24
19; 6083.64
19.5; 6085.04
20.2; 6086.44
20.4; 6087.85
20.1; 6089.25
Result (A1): 20.4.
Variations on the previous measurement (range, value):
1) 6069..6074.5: 20.5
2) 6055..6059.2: 19.6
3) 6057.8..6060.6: 19.9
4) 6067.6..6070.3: 19.9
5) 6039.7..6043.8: 19.6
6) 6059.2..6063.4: 20.4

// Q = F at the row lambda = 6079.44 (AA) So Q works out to 20.2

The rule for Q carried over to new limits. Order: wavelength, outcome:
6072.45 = 20.6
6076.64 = 20.1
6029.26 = 19.8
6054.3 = 20.1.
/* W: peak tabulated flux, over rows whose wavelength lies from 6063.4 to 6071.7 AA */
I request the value 20.8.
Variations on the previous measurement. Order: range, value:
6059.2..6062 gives 20.5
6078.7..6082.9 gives 20.2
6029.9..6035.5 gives 20.1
